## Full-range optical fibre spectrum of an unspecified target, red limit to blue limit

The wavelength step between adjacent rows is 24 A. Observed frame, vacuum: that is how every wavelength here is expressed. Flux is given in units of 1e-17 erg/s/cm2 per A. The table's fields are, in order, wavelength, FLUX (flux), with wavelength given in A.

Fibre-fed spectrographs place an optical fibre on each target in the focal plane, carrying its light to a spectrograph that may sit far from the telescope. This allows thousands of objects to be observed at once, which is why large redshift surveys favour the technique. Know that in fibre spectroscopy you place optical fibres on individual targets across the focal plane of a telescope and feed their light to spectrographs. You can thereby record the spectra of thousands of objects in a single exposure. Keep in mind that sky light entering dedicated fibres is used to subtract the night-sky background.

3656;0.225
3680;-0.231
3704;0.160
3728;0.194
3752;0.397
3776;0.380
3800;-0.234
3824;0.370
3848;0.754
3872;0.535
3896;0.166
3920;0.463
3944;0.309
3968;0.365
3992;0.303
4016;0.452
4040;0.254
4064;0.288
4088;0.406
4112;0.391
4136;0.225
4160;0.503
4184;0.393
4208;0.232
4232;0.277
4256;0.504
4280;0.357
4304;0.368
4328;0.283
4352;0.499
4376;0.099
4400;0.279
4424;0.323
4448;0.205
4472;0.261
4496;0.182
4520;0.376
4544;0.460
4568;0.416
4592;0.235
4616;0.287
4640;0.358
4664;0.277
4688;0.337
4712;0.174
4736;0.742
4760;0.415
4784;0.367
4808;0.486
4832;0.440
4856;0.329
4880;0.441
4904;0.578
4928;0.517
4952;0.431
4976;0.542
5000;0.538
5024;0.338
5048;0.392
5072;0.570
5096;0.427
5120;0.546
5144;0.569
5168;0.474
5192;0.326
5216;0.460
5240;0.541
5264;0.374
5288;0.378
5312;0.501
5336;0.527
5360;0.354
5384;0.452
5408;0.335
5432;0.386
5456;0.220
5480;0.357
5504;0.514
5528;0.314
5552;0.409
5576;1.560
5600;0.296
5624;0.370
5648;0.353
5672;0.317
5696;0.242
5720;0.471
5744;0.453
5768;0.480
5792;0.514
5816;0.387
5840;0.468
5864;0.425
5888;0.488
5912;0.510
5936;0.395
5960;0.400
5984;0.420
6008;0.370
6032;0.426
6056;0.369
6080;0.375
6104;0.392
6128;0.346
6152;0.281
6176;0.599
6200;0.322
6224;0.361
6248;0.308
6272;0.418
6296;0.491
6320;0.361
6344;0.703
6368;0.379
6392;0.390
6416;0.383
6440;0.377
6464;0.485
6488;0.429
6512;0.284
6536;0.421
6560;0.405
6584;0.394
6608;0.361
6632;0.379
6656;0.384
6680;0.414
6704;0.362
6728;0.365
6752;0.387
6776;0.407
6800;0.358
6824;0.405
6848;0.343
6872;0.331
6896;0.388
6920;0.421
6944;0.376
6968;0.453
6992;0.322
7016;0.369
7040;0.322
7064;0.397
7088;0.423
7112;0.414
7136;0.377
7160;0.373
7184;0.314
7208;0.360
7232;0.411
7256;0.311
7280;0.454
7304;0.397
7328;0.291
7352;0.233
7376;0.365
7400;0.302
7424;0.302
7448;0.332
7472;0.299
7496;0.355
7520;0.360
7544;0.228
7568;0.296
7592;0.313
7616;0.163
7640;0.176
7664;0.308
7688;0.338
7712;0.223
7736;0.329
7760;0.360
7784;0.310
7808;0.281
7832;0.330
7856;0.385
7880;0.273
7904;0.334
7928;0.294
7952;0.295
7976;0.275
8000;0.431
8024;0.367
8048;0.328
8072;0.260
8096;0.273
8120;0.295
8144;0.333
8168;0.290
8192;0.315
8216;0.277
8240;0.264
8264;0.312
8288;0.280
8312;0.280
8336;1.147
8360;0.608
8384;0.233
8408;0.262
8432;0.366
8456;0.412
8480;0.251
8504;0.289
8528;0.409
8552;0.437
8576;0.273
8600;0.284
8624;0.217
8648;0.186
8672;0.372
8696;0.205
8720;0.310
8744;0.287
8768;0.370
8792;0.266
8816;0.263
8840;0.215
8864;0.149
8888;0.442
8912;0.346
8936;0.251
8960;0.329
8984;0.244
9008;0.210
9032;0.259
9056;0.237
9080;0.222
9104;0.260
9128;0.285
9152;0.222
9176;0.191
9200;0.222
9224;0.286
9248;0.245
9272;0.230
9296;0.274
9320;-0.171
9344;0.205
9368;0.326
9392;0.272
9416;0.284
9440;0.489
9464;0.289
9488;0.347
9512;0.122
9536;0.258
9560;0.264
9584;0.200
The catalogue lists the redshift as 0.27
